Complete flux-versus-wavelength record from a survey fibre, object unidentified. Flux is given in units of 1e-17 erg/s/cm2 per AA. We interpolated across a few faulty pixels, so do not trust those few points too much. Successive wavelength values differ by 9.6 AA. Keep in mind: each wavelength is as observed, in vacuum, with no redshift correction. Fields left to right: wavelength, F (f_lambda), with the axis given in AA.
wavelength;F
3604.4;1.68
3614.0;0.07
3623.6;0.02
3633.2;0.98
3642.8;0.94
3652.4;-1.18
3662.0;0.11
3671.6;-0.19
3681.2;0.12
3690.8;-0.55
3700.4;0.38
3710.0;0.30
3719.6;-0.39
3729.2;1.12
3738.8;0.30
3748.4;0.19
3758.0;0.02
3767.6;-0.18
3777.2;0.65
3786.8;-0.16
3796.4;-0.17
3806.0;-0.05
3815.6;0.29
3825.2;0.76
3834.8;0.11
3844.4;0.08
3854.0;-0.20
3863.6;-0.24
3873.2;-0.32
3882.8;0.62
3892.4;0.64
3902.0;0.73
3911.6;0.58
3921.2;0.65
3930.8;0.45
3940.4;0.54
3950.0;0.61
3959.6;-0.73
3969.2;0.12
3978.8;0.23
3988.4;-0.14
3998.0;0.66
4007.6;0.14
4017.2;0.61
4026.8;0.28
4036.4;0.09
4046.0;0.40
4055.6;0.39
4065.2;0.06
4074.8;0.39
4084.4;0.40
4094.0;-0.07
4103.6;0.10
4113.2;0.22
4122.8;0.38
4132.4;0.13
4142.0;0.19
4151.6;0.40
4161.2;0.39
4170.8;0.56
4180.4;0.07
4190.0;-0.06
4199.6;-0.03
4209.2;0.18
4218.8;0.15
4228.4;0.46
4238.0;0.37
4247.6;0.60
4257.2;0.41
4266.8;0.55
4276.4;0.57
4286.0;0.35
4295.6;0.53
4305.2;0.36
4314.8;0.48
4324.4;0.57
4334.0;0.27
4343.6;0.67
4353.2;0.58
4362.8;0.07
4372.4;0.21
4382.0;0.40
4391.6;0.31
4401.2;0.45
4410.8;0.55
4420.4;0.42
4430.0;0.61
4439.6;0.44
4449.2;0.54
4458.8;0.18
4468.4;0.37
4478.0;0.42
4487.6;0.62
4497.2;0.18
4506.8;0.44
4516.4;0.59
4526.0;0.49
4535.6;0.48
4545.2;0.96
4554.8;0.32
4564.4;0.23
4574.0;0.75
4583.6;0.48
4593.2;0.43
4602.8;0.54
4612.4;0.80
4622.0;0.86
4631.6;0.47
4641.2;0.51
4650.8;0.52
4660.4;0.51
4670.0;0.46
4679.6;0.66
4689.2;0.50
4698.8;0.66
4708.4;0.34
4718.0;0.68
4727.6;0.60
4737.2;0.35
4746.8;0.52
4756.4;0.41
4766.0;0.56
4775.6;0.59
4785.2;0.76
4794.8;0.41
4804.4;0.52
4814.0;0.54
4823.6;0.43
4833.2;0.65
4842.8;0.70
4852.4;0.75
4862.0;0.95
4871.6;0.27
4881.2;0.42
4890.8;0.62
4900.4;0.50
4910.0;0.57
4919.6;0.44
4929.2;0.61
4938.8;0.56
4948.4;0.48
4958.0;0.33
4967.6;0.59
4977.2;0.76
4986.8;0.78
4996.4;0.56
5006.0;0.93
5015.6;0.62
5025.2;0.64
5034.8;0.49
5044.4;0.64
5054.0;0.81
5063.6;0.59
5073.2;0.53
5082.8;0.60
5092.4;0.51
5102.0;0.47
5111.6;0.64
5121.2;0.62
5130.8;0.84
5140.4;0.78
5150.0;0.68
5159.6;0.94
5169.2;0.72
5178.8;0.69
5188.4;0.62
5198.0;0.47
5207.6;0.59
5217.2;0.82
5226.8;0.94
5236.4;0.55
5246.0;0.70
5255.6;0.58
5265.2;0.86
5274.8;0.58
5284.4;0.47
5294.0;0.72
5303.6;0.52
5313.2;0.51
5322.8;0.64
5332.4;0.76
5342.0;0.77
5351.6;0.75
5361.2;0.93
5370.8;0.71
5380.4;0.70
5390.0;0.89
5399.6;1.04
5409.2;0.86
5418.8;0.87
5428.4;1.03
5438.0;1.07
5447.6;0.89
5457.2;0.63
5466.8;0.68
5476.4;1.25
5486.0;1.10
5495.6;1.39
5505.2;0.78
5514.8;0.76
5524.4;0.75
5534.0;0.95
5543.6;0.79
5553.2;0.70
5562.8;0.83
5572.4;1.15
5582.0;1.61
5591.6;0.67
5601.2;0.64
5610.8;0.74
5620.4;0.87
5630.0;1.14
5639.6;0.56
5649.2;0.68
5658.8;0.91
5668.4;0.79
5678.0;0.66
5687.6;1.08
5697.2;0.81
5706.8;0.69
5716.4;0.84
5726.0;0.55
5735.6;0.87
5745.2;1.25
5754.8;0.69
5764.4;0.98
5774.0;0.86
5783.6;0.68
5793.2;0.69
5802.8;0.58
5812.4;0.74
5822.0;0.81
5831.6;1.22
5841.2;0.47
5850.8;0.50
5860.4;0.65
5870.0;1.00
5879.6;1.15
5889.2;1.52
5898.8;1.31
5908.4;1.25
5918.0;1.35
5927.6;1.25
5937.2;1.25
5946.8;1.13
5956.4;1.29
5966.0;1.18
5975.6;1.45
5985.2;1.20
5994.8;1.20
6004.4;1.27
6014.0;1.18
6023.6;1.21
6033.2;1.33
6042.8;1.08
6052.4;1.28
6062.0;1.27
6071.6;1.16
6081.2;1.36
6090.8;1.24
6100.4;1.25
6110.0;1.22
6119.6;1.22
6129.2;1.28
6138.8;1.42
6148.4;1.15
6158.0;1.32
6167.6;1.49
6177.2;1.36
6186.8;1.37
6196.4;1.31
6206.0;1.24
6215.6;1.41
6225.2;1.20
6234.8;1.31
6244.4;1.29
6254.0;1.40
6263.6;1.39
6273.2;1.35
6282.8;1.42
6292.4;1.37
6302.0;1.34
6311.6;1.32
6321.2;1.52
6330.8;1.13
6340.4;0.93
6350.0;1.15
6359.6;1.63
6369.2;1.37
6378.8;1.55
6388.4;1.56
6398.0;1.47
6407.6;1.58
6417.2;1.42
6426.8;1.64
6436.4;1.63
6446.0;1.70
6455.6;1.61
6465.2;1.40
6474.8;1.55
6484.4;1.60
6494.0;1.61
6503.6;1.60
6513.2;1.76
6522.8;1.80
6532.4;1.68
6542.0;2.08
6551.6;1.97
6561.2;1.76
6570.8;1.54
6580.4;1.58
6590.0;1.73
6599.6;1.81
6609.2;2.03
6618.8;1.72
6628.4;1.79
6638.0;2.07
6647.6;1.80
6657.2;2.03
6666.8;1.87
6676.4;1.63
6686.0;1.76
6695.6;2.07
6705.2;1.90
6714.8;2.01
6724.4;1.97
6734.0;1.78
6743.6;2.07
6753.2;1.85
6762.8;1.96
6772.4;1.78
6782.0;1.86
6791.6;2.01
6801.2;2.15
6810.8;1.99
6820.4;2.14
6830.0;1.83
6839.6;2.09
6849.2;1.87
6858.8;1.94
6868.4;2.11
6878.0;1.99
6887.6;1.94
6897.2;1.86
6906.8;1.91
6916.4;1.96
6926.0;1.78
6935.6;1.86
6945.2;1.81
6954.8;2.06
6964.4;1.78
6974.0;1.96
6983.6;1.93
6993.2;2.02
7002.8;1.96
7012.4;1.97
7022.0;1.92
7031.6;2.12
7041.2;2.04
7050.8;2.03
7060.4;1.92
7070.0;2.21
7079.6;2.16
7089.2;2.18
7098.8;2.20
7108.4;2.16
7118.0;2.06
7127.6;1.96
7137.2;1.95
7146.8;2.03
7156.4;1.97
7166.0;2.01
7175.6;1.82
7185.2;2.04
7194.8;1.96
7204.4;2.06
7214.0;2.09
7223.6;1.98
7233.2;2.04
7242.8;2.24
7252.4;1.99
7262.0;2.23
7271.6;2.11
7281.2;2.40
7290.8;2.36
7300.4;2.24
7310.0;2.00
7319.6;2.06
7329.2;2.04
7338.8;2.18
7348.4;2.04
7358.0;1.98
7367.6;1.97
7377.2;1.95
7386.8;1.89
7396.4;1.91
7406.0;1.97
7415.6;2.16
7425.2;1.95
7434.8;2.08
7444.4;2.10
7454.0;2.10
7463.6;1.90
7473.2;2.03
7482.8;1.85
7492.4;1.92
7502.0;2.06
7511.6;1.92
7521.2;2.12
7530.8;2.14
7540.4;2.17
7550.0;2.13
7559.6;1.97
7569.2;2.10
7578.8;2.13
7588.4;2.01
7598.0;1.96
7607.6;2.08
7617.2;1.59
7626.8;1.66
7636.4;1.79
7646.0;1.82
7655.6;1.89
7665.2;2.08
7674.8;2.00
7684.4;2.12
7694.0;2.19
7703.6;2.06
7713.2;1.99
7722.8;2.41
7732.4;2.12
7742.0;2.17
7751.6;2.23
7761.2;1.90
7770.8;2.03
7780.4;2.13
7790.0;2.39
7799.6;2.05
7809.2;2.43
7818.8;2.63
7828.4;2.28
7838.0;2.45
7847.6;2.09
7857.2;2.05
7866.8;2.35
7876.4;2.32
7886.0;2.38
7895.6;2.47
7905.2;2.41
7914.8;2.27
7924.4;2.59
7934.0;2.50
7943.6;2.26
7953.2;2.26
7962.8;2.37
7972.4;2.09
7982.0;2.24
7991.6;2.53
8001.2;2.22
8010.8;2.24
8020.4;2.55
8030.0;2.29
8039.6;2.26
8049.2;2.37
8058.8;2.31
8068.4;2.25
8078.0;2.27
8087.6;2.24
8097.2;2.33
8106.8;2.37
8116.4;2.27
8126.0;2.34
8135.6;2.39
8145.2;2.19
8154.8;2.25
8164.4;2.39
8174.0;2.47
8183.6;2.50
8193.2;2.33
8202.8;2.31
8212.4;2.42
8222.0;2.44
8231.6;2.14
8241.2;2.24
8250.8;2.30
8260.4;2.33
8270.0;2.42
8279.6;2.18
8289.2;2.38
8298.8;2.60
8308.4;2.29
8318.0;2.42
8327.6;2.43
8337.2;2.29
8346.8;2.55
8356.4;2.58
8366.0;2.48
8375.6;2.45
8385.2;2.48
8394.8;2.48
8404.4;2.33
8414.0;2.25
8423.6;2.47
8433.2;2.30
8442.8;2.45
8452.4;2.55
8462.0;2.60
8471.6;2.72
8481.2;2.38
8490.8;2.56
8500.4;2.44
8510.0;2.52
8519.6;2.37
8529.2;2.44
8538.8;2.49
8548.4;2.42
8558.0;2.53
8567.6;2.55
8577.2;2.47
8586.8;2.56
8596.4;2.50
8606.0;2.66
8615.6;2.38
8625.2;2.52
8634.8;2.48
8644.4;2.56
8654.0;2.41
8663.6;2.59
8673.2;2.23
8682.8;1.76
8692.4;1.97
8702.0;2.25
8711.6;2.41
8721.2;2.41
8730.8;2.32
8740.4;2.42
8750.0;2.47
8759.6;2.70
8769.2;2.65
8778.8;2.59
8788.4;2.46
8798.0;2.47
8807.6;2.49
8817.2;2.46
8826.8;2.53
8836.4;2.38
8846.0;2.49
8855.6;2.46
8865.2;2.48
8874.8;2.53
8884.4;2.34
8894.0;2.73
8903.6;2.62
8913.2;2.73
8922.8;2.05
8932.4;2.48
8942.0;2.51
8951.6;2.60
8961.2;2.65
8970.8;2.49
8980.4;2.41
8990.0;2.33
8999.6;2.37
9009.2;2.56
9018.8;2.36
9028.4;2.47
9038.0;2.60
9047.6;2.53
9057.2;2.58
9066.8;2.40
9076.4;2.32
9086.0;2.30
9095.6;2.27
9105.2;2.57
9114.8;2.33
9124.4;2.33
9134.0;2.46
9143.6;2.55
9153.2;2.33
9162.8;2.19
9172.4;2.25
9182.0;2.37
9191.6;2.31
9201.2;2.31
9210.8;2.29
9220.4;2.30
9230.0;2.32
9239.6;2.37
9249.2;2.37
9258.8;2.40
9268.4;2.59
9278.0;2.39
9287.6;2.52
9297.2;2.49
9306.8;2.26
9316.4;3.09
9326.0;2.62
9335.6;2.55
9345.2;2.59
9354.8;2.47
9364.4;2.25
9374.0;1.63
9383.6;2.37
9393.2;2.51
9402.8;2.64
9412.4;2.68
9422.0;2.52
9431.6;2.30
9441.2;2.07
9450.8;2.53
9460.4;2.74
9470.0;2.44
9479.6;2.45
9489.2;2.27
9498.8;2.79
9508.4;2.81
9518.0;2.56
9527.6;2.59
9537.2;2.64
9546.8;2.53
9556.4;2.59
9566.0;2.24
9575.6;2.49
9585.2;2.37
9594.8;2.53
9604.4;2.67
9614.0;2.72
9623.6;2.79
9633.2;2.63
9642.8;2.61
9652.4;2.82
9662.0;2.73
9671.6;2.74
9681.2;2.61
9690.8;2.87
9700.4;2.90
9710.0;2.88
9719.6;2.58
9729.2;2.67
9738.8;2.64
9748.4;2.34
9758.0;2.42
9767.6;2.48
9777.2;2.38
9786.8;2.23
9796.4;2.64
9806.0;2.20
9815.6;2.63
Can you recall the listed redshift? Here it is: 0.47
